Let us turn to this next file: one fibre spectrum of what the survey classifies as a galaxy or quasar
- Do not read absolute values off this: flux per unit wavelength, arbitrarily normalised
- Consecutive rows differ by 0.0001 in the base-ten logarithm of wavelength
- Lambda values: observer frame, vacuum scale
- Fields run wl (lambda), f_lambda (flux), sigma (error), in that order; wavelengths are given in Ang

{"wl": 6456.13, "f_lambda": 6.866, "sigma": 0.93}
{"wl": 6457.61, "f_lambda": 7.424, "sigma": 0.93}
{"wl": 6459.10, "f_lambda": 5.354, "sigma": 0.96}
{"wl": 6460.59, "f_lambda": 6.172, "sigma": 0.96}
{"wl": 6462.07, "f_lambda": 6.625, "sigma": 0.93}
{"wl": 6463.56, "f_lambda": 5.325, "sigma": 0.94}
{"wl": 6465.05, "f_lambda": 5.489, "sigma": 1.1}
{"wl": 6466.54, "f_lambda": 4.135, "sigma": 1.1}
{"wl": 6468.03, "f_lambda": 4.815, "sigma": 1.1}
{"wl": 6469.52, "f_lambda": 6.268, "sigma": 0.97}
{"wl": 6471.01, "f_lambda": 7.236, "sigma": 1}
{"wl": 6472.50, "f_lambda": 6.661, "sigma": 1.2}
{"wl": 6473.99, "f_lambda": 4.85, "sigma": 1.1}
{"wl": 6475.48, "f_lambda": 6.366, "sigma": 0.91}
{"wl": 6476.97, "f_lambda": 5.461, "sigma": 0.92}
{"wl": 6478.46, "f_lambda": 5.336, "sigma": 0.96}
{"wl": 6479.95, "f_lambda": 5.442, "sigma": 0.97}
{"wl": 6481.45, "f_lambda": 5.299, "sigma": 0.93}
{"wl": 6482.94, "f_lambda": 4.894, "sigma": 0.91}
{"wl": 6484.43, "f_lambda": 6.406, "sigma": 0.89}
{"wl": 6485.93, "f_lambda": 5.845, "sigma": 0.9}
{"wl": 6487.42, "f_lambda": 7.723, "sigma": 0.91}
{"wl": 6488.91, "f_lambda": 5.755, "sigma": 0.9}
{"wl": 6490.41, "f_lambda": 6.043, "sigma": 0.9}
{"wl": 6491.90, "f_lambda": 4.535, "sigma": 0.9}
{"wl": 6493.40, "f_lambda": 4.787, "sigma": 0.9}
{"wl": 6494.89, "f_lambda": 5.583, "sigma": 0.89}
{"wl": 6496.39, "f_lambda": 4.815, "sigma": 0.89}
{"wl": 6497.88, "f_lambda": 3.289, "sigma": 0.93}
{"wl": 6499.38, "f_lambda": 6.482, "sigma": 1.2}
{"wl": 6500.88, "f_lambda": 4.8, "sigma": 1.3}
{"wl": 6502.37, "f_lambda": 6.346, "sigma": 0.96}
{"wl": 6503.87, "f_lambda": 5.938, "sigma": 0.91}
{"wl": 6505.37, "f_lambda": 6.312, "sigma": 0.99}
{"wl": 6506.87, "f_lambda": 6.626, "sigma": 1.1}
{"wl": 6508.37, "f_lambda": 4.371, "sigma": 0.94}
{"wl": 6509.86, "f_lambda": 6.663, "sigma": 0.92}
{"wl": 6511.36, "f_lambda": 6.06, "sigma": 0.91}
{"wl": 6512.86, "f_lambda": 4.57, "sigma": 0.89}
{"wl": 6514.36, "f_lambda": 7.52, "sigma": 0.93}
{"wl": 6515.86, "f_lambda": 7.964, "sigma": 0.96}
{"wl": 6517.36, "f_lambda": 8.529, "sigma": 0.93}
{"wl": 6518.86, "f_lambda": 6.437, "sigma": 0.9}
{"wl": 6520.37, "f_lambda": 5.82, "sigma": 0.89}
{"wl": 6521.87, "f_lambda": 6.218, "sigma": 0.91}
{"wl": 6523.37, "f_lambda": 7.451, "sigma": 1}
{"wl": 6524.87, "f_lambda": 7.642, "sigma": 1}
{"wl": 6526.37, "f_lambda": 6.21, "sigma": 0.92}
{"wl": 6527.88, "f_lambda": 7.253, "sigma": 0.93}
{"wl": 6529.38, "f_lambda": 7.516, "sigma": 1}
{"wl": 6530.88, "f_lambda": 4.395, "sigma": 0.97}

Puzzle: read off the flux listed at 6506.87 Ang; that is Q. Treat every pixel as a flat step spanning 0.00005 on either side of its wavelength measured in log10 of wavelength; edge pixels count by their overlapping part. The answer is 6.626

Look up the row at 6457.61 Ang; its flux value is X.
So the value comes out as 7.424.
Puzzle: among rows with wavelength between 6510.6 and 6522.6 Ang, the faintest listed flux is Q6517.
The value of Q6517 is 4.57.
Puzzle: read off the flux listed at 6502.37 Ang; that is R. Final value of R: 6.346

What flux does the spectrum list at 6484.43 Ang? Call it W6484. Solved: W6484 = 6.406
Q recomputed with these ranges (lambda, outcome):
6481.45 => 5.299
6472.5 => 6.661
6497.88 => 3.289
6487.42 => 7.723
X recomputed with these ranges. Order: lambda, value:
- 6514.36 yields 7.52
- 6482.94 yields 4.894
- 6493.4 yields 4.787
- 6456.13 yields 6.866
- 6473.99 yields 4.85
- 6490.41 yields 6.043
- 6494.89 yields 5.583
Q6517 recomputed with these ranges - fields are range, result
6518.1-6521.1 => 5.82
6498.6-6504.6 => 4.8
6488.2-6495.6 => 4.535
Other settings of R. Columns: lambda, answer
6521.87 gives 6.218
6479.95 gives 5.442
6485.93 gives 5.845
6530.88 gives 4.395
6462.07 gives 6.625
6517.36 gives 8.529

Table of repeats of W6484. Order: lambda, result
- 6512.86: 4.57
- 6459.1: 5.354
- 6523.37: 7.451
